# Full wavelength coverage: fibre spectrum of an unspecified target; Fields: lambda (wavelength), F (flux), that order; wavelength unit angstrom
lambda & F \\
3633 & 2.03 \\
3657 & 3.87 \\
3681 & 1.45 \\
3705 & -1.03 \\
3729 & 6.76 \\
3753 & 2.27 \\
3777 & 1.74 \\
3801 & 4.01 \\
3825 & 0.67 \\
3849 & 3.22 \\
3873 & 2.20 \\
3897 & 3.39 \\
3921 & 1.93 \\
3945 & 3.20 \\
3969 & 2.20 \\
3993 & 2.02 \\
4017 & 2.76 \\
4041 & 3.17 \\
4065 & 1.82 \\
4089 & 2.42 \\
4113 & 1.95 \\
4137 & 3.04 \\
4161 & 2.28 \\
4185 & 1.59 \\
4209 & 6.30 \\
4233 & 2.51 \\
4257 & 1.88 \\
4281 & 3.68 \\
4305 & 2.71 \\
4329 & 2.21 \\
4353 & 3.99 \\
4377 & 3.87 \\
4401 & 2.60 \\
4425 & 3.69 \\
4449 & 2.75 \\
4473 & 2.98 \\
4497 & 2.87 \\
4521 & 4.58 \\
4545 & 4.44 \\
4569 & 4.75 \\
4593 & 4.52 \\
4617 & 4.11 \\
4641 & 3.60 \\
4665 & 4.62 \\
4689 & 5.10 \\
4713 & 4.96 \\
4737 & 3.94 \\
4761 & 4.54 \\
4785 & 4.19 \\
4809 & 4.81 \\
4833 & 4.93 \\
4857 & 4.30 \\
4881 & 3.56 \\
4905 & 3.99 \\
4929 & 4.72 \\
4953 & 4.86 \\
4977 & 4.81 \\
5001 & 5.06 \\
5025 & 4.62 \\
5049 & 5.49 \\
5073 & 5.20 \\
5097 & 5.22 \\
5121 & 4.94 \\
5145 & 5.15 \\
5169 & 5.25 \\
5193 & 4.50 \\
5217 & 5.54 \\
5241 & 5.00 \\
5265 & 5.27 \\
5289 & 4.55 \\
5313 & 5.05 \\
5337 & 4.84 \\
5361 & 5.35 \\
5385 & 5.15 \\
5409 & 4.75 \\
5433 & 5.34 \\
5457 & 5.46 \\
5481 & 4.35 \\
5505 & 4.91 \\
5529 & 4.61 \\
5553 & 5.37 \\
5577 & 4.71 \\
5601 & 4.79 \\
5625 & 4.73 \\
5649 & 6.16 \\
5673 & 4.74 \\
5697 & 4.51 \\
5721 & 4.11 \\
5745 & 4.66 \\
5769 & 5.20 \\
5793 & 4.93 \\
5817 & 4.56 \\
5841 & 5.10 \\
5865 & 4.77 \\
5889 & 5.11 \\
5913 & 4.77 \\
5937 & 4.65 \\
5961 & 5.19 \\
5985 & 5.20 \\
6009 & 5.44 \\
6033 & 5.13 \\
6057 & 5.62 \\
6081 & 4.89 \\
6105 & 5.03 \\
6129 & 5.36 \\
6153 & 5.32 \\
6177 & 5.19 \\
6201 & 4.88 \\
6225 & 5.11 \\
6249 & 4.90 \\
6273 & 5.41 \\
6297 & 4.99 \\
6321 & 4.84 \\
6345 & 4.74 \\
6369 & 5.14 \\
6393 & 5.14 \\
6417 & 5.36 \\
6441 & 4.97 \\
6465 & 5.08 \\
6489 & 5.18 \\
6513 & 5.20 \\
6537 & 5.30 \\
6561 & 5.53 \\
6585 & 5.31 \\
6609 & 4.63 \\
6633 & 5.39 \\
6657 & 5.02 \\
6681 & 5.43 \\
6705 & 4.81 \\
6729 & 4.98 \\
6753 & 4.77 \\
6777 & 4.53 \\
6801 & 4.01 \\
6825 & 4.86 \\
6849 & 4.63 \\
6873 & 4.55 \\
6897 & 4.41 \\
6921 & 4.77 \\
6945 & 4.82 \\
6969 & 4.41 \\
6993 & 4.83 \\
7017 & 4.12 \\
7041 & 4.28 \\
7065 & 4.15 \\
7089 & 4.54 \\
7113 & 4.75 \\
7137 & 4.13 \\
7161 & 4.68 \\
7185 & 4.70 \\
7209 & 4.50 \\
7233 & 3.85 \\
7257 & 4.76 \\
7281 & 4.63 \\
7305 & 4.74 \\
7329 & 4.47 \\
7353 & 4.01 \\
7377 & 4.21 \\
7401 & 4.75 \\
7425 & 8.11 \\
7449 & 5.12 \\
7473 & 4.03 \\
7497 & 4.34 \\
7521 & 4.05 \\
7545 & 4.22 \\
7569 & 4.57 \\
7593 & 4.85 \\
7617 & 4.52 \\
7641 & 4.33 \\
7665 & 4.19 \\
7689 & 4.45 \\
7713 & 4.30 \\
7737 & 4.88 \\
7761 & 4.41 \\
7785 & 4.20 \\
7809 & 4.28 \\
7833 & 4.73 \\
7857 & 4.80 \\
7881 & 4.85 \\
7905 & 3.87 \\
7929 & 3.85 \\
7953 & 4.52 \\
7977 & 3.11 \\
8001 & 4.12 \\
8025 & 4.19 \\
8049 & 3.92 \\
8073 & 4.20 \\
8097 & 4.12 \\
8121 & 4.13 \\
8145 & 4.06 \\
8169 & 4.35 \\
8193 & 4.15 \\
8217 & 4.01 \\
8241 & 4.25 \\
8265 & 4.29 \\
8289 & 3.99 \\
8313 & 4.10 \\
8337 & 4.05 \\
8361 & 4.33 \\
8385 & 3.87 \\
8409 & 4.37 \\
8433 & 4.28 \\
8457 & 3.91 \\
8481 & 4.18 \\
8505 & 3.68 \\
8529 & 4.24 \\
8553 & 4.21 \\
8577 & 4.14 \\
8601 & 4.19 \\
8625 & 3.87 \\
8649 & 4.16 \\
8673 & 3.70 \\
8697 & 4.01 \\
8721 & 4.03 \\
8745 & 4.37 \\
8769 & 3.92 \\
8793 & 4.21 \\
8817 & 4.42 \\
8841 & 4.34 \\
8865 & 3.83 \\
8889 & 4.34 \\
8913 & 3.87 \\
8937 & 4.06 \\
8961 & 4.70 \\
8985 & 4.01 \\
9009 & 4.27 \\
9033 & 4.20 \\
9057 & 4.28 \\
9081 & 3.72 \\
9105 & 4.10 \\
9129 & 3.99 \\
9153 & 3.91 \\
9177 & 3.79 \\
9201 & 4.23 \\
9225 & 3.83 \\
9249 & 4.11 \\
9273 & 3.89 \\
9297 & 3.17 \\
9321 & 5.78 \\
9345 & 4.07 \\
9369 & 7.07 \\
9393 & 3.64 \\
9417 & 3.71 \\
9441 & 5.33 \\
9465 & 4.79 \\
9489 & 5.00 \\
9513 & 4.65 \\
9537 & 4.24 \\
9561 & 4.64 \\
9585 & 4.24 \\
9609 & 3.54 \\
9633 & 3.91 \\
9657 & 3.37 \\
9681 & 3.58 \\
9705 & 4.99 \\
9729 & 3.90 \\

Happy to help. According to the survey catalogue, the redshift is 0.130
